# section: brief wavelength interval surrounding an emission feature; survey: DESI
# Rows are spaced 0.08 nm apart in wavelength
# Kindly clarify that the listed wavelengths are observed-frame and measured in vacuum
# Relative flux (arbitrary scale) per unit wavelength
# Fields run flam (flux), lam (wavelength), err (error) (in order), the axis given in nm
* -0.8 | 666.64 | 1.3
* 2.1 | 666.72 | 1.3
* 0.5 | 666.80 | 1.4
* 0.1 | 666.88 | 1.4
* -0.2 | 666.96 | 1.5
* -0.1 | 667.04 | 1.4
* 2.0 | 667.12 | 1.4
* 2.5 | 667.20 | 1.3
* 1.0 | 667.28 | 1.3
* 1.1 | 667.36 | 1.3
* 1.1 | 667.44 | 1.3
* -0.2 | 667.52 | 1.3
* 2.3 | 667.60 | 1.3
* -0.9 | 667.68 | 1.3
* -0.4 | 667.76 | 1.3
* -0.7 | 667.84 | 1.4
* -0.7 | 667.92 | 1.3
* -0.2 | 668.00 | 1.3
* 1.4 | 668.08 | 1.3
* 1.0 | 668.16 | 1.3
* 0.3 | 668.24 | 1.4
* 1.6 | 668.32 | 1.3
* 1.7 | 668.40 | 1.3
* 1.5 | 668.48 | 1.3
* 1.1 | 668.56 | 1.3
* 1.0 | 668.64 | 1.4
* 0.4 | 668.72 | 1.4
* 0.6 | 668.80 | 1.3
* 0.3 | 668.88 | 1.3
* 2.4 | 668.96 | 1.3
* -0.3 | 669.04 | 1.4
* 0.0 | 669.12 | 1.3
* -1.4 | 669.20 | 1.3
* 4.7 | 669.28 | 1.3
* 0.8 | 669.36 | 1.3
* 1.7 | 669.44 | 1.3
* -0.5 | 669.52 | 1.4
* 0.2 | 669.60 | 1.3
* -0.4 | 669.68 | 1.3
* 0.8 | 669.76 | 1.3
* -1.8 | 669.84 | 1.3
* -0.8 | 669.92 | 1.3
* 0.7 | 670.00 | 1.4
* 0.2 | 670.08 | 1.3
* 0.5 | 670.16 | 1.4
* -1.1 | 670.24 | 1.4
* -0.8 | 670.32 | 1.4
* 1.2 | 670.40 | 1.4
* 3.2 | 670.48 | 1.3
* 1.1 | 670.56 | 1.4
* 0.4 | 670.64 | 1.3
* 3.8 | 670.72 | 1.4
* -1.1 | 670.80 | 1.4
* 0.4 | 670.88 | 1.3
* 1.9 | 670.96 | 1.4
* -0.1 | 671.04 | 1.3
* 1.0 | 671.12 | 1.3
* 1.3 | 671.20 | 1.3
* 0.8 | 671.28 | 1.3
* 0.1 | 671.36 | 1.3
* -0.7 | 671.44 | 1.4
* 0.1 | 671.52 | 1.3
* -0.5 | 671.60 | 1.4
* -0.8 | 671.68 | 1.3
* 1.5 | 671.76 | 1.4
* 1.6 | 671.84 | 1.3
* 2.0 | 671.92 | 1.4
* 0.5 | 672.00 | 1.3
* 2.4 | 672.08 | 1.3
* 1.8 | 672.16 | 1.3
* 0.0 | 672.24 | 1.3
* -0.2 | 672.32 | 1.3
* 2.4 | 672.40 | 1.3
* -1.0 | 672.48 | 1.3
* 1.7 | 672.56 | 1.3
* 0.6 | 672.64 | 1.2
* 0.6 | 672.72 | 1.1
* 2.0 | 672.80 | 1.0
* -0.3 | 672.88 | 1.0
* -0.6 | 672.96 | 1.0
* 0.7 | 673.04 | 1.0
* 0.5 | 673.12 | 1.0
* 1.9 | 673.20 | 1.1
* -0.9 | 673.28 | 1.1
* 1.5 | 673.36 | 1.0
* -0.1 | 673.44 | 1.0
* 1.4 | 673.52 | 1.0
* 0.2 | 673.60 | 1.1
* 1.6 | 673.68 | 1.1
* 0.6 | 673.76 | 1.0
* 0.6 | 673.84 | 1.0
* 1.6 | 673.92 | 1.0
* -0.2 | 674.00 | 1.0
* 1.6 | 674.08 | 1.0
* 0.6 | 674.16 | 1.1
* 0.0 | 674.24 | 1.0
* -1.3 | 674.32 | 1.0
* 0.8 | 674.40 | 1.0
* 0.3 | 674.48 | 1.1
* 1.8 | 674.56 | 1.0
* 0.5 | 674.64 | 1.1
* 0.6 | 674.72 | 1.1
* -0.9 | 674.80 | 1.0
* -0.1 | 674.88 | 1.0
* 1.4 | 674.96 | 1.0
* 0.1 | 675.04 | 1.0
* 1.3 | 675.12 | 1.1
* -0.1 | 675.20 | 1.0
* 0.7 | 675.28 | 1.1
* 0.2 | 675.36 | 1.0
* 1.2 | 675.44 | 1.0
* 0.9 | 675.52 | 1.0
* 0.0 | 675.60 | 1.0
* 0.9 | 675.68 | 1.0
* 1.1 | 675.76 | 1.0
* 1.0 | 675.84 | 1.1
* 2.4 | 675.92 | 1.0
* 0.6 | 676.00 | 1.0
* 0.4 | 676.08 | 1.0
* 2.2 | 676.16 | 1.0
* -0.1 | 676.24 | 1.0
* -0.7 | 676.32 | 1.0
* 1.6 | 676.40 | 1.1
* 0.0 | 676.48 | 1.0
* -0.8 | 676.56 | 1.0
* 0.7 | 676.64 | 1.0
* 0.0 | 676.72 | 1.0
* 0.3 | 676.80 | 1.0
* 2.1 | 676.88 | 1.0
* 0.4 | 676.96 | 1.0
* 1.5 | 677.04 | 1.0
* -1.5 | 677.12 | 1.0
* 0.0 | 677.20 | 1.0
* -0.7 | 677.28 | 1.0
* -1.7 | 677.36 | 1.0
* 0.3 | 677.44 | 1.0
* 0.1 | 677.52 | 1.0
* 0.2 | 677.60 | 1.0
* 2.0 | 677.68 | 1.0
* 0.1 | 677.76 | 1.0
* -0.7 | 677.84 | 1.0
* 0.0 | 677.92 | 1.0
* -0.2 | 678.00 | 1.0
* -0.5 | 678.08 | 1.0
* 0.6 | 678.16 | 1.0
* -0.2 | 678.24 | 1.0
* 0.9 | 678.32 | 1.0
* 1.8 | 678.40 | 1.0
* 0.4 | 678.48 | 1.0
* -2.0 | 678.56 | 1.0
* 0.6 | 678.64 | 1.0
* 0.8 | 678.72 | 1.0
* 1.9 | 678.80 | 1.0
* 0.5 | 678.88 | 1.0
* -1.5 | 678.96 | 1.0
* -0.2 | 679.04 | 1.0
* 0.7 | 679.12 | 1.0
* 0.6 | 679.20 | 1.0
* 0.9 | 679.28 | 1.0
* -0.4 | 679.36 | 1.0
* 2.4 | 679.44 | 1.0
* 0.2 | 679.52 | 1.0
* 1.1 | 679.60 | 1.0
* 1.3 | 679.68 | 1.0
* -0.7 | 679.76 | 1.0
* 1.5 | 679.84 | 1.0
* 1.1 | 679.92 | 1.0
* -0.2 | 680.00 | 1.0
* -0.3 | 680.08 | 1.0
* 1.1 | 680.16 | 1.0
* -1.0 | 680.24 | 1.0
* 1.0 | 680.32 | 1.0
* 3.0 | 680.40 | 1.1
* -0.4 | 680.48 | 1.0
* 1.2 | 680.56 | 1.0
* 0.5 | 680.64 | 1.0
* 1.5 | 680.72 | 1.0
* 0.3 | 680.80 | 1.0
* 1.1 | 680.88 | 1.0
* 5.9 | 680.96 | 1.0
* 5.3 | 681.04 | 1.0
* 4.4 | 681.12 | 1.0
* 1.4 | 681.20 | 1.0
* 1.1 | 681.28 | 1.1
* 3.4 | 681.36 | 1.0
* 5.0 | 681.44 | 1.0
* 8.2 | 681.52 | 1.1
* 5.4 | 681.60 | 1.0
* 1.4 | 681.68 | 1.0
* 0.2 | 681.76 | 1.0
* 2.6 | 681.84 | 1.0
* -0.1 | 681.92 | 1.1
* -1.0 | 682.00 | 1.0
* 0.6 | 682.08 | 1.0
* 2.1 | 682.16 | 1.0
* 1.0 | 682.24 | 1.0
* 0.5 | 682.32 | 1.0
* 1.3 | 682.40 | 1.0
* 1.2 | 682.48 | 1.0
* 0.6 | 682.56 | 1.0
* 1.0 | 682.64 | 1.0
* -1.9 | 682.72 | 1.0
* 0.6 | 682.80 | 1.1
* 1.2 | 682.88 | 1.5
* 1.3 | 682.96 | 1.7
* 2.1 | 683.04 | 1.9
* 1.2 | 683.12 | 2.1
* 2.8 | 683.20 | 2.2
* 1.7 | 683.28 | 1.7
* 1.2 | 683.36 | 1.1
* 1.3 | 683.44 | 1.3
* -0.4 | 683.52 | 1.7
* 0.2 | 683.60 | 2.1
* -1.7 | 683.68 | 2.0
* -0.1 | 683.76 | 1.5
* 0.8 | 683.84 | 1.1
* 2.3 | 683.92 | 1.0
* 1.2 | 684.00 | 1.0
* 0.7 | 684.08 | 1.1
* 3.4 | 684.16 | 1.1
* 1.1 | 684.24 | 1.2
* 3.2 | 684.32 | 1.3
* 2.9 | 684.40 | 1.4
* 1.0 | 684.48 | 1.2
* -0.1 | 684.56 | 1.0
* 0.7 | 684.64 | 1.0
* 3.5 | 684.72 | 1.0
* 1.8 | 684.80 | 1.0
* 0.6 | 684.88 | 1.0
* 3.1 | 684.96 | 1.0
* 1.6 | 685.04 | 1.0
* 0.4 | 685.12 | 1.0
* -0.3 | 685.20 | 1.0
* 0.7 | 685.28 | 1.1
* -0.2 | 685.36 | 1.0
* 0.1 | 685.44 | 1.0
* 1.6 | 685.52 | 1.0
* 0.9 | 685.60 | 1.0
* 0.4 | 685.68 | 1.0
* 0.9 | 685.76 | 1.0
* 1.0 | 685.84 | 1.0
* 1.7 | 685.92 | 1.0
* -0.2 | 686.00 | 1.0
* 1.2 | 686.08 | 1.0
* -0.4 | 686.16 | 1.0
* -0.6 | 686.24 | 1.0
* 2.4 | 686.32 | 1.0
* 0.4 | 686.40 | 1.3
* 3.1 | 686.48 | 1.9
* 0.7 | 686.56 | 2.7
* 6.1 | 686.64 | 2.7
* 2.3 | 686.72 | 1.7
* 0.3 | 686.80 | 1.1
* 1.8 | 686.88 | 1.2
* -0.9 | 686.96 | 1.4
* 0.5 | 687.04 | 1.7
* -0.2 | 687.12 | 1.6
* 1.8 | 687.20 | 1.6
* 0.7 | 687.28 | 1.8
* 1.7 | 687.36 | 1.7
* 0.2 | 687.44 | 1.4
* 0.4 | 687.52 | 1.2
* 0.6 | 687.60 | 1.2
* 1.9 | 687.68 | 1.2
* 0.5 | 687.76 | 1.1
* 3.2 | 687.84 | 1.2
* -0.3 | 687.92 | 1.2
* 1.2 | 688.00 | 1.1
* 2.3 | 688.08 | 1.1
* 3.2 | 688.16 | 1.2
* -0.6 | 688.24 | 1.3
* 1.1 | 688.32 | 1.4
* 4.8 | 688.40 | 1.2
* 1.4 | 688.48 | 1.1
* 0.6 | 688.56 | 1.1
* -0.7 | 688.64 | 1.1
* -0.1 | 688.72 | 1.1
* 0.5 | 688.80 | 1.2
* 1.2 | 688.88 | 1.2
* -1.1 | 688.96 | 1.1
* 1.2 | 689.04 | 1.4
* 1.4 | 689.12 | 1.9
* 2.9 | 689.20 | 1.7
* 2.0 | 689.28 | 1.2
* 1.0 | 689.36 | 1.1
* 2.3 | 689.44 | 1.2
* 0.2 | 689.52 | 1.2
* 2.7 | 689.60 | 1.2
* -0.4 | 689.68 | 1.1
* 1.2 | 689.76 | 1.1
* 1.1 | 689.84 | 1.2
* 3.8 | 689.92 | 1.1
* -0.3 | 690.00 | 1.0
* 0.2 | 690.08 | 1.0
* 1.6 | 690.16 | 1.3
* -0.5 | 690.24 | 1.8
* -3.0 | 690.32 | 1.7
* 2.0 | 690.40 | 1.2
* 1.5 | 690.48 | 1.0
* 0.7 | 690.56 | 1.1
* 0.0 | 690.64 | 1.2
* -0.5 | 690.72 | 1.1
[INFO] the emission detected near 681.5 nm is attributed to [O II] 3727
